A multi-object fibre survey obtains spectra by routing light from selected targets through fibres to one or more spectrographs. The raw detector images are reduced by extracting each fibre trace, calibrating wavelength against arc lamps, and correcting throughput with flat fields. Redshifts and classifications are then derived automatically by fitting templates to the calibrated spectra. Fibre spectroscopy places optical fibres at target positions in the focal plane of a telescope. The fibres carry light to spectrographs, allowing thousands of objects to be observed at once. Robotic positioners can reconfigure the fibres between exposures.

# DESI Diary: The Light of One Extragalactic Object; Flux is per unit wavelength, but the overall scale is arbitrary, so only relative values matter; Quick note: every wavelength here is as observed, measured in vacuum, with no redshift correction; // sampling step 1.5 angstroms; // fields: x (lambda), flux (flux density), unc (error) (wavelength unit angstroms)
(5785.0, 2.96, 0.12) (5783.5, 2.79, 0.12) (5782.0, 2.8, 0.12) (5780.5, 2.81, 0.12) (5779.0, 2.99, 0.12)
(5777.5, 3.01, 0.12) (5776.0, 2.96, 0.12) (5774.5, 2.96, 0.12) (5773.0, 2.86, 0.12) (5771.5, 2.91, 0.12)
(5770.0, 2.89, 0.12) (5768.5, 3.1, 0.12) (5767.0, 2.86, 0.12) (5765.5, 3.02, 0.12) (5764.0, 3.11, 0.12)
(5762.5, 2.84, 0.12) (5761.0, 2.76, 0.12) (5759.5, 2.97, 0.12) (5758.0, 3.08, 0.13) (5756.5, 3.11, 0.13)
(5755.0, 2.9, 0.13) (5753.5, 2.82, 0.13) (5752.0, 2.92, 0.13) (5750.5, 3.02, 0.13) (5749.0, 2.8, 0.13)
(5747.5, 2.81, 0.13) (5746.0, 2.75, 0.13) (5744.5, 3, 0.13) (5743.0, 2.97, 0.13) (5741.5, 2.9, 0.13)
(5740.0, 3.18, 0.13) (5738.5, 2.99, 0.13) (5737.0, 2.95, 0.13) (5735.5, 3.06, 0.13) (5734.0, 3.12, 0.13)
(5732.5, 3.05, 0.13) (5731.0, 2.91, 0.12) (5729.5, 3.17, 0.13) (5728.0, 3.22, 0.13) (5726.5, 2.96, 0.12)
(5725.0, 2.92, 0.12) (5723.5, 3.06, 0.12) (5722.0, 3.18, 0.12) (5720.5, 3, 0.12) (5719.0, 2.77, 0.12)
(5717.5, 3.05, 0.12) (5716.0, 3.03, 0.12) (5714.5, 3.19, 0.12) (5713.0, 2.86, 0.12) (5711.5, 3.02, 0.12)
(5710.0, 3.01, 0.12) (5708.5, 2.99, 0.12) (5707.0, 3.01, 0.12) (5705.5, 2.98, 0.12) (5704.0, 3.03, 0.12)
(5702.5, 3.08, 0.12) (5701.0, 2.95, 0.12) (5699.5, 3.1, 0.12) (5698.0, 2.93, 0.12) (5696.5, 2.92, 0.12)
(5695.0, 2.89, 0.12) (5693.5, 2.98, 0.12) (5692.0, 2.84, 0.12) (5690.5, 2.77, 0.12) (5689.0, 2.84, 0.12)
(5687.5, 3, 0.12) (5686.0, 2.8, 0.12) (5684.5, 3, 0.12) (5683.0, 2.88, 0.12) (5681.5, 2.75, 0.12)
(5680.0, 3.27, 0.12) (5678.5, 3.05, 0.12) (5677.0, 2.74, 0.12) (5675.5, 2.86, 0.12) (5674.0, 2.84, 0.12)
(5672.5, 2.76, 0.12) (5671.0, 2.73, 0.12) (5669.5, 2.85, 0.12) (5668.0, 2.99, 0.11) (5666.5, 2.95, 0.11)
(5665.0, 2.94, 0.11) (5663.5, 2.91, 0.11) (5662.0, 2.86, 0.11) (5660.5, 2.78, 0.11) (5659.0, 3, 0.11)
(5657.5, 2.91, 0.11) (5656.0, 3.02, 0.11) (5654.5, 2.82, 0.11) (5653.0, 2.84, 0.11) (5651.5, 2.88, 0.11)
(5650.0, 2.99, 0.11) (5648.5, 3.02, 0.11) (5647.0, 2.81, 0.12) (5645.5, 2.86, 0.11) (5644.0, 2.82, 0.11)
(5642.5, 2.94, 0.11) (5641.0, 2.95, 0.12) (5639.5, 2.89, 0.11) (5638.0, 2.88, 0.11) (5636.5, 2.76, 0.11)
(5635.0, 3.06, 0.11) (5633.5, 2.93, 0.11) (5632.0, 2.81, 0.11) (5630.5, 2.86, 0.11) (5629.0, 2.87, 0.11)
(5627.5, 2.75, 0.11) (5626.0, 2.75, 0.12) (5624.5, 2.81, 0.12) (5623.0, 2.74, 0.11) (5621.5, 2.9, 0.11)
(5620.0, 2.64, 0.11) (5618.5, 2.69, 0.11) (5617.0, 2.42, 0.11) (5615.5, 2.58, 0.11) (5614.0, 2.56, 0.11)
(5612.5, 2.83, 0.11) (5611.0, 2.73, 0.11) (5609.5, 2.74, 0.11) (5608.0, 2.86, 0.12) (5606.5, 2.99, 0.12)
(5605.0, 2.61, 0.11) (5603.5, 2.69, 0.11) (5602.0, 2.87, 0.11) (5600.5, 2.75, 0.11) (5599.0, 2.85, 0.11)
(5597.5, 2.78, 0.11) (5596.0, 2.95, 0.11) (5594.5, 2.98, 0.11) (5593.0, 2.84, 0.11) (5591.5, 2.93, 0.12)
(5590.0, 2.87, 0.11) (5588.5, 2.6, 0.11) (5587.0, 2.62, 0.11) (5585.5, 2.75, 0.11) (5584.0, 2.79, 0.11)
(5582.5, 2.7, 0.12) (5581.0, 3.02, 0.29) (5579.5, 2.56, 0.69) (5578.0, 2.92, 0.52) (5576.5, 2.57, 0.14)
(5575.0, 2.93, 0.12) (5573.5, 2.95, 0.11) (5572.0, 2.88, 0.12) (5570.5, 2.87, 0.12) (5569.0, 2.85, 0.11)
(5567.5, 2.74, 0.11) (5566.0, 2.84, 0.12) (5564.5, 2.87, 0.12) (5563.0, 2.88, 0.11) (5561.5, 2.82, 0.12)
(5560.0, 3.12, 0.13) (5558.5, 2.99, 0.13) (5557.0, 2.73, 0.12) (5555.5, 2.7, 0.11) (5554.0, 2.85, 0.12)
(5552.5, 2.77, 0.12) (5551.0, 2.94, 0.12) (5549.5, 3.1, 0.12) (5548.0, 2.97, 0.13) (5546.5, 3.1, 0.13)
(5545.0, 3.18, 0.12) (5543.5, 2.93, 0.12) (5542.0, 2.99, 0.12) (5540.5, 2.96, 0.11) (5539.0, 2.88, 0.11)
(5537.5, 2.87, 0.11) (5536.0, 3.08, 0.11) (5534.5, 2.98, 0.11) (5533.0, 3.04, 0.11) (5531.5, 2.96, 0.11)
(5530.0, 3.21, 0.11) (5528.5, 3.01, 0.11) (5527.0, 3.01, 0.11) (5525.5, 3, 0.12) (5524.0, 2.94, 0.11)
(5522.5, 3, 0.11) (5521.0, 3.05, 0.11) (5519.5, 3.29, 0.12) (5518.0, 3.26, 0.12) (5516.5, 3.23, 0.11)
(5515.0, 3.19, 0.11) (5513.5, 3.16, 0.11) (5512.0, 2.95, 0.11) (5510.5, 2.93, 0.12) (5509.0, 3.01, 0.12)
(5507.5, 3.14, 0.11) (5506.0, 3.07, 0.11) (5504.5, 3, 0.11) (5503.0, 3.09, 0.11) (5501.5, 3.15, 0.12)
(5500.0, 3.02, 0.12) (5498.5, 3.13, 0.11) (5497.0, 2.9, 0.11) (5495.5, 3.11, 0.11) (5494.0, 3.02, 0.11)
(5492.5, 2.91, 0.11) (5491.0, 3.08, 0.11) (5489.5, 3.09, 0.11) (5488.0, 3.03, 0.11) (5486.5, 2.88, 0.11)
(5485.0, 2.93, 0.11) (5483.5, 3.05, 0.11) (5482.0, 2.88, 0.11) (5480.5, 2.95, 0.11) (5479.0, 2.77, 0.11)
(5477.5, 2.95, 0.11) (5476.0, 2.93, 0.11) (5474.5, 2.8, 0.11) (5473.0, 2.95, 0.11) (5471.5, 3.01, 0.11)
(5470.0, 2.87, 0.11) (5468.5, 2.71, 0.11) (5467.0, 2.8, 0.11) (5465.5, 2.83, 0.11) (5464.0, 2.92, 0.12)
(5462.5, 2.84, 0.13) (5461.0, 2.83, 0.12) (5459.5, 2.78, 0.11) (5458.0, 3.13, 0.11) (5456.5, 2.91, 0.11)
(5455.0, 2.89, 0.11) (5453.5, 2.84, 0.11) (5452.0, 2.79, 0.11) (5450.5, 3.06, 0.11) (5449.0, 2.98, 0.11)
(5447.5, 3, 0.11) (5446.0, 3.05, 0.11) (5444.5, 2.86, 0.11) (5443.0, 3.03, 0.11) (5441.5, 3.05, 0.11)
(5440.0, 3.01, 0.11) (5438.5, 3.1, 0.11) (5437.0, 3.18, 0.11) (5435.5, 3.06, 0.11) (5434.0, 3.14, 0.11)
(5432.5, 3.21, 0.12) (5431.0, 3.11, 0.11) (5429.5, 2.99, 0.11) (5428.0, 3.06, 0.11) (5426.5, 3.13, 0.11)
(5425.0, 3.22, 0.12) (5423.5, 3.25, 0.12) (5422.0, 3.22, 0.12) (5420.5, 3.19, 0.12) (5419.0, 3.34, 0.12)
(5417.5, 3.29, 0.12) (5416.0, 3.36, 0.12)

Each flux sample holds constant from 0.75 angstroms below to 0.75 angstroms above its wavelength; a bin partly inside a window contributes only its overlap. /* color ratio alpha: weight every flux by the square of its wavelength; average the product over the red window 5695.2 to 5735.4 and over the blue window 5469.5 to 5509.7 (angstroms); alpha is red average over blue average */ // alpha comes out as 1.09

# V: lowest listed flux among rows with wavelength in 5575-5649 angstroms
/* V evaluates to 2.42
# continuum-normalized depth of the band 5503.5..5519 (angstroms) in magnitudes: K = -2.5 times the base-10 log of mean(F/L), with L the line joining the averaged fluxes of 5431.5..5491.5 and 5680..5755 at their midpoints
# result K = -0.050 mag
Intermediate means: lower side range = 2.95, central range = 3.1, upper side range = 2.97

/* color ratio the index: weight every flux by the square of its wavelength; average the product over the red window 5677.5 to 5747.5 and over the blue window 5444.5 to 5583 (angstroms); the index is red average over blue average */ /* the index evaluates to 1.08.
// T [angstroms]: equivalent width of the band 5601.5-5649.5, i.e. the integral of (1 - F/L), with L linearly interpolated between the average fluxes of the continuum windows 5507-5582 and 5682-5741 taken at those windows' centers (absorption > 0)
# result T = 2.8 angstroms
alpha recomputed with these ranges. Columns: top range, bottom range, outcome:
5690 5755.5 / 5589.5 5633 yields 1.11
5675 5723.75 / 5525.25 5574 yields 1.06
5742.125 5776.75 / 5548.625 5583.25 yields 1.10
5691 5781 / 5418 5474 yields 1.10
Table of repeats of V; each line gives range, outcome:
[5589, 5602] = 2.75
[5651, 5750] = 2.73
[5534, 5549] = 2.87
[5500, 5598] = 2.56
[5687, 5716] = 2.77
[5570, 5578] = 2.57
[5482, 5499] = 2.88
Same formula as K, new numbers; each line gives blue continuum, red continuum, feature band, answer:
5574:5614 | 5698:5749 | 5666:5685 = 0.011 mag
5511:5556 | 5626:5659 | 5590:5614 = 0.045 mag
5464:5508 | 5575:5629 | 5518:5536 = -0.059 mag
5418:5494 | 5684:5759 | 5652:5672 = 0.034 mag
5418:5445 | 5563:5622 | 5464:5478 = 0.061 mag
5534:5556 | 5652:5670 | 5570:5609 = 0.047 mag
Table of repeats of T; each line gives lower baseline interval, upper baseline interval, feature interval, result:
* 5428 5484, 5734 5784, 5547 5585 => 1.2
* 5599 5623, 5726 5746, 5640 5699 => -0.6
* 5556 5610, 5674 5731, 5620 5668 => 0.4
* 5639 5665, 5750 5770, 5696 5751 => -1.1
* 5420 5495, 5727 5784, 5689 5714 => 0.0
